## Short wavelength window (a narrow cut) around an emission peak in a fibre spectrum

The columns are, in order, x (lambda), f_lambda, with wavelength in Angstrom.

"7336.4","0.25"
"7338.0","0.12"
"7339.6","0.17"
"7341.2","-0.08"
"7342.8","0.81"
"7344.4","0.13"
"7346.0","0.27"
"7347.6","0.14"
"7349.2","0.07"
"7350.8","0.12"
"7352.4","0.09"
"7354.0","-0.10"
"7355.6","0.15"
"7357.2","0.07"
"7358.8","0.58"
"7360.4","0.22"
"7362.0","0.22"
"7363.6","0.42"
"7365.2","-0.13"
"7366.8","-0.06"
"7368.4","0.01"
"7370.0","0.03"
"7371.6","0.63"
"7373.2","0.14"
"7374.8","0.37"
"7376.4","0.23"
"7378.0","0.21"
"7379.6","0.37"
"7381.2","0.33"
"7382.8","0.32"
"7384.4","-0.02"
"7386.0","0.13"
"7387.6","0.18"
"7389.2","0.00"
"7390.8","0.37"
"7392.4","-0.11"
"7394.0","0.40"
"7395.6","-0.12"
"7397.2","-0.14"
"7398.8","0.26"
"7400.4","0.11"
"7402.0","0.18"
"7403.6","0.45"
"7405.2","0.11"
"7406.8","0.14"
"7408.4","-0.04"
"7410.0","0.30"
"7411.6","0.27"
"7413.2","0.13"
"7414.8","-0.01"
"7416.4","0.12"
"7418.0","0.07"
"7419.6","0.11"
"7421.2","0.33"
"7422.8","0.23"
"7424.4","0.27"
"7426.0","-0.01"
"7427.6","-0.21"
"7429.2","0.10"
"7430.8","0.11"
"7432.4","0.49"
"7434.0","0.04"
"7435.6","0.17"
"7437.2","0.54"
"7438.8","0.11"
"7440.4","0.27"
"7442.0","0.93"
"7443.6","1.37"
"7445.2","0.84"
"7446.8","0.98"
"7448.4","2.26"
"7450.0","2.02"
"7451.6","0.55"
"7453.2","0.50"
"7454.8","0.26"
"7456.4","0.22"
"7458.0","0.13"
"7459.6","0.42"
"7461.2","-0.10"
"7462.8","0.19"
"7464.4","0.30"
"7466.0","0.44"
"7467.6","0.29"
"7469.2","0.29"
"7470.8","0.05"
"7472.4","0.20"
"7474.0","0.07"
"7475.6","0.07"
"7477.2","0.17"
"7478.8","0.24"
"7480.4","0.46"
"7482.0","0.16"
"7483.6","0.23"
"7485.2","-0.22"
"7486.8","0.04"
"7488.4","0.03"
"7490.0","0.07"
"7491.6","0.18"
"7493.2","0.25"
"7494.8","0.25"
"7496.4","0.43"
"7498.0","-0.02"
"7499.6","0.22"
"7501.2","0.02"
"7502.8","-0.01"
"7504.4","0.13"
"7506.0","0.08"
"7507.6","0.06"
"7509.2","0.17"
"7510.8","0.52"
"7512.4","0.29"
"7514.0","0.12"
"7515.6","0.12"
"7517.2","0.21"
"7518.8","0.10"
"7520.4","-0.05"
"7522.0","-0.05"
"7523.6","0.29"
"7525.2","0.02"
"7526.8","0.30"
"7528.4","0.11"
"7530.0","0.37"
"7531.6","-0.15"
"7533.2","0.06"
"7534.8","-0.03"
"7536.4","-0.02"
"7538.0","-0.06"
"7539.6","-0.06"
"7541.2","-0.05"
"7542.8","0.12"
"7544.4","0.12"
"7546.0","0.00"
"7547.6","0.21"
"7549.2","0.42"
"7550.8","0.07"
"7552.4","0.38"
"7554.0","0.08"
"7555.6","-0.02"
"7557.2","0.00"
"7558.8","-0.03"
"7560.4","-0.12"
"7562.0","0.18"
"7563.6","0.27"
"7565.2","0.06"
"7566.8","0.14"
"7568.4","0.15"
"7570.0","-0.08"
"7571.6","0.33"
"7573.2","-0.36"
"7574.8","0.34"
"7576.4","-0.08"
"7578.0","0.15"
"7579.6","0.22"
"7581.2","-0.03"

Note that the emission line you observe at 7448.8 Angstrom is [O II]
